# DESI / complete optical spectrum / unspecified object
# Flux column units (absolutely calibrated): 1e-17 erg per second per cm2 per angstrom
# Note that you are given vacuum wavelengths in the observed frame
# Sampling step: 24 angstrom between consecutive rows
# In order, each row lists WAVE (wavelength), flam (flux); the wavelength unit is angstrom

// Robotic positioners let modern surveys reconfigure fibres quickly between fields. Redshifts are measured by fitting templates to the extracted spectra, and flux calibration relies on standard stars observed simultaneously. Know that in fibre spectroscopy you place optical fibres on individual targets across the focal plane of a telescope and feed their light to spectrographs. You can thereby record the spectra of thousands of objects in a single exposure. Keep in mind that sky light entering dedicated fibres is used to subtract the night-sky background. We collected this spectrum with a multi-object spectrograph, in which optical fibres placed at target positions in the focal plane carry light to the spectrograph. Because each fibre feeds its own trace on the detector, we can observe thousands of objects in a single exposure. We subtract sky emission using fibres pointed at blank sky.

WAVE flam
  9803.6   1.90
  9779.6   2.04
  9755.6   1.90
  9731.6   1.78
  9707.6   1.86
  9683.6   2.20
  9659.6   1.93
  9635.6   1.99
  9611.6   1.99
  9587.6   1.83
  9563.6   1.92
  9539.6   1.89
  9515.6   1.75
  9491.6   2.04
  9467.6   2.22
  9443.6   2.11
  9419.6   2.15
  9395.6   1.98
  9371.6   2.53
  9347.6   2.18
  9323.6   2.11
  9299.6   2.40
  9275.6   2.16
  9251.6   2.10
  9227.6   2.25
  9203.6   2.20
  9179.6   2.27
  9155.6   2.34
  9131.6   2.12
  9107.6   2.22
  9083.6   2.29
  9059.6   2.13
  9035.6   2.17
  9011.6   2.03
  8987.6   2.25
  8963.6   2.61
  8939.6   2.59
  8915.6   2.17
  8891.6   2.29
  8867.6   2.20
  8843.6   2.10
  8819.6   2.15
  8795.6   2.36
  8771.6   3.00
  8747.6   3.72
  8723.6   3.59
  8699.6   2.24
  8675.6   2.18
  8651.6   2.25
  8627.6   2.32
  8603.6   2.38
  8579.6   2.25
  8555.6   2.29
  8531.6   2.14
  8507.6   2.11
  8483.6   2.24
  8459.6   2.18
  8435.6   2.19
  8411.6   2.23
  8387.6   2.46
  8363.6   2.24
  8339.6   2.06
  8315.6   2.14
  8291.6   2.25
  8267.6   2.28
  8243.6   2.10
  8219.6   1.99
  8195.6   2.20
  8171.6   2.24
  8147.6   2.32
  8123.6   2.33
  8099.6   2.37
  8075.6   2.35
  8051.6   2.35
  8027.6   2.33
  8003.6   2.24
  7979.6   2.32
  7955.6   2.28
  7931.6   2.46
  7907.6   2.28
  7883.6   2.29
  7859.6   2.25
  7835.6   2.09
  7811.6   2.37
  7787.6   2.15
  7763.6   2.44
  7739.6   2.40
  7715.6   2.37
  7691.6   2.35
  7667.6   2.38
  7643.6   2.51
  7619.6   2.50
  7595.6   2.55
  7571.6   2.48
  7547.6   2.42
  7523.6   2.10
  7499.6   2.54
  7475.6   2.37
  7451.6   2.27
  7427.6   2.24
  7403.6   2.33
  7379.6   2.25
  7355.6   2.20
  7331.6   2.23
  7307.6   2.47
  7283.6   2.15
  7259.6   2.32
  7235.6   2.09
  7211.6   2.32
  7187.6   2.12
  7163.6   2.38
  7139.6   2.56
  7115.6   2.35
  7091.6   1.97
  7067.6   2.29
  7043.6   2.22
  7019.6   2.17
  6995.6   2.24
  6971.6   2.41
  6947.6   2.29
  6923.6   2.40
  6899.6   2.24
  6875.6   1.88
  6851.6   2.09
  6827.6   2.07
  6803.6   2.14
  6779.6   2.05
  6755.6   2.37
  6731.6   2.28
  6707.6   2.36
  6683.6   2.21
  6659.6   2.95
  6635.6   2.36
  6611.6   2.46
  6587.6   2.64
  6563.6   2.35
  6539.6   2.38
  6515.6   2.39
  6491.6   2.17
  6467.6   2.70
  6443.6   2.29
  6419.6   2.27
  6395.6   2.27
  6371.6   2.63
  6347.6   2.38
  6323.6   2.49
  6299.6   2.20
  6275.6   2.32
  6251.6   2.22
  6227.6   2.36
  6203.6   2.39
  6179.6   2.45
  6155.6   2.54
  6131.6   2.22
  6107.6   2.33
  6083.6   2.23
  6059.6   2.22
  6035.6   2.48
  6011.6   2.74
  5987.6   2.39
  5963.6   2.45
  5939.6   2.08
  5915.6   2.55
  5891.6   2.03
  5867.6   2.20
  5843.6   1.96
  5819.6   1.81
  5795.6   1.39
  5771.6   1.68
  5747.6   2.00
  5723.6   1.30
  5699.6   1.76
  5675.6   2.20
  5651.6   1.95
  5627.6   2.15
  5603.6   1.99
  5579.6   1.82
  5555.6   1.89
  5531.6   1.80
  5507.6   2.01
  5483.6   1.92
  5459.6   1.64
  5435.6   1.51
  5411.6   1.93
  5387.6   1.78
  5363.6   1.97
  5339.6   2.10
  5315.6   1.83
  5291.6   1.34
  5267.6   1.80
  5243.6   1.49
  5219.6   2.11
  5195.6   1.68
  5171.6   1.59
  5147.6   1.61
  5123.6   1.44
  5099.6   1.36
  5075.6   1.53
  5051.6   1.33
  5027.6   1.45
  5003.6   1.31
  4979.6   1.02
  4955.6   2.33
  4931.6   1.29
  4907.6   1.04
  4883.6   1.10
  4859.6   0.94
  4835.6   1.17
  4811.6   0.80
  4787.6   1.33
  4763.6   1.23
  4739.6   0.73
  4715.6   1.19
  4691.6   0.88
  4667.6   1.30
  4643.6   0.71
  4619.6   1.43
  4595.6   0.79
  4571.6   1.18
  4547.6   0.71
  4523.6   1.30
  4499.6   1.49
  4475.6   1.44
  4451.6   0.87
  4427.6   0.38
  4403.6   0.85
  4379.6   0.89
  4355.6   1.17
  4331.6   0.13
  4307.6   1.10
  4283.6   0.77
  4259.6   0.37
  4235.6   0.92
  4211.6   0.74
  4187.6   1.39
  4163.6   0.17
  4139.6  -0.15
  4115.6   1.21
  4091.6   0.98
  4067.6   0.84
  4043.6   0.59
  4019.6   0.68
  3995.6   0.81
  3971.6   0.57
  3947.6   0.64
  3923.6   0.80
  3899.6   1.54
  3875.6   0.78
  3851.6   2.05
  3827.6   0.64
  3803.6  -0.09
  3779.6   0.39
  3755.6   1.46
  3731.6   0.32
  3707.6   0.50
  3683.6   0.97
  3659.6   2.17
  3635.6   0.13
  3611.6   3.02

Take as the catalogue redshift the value 0.331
